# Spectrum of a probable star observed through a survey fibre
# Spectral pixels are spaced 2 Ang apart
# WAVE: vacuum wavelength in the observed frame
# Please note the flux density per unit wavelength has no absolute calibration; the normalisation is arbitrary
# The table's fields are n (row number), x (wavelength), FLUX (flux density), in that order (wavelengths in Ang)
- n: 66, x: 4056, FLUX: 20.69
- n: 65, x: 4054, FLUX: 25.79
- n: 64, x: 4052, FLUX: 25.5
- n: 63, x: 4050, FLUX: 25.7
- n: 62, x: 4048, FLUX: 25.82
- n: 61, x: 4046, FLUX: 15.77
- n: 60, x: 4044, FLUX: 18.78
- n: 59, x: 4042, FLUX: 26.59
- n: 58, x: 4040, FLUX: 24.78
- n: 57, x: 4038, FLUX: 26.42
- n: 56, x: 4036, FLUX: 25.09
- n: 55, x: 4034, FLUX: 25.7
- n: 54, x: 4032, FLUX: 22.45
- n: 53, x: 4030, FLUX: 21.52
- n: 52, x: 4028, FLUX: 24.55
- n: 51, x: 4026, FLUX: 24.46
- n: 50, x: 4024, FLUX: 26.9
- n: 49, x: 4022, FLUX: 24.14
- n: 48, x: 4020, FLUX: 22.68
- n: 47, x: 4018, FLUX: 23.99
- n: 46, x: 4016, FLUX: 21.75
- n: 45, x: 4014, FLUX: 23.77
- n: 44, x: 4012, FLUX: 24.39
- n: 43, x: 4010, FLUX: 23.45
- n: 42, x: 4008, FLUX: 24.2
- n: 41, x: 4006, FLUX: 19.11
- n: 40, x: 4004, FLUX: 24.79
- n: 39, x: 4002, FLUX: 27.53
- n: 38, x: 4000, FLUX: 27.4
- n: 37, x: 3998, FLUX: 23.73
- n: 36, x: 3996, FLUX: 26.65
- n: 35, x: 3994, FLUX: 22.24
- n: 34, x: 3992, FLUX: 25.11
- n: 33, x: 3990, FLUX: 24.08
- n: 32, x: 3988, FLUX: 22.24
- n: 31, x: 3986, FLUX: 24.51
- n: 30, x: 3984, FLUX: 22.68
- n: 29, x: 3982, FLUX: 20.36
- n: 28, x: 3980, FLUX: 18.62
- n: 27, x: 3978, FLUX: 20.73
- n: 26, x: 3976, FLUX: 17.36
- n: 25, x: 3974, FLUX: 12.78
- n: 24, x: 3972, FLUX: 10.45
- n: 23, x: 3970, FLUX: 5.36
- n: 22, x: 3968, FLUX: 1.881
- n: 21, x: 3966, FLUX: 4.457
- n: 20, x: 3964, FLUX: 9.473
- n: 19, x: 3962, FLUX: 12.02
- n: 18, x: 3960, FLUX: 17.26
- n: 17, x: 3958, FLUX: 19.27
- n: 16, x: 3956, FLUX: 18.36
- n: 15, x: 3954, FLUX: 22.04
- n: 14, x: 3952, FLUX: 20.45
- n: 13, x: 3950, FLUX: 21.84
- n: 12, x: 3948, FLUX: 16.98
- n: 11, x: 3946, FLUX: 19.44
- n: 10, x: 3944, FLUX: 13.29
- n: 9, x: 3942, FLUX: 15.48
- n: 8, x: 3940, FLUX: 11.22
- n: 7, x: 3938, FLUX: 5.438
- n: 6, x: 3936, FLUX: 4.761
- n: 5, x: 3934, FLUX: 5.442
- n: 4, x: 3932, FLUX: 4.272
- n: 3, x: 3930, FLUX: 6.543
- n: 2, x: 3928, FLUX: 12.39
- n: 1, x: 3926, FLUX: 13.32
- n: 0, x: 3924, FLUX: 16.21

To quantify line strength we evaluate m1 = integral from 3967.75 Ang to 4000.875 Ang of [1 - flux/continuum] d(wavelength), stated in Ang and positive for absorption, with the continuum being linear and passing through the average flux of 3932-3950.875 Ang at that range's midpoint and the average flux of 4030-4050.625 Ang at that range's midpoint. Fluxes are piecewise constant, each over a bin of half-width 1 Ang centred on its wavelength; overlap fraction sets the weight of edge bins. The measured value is -4.1 Ang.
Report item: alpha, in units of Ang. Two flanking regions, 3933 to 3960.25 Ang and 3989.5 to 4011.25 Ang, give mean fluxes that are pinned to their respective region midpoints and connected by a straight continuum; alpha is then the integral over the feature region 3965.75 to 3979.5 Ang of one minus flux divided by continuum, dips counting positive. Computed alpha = 6.1 Ang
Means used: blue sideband 15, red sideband 24.4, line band 11.1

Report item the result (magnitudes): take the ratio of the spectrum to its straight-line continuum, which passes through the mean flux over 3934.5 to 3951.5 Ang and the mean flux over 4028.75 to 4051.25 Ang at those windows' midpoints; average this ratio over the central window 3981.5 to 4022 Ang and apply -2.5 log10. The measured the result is -0.21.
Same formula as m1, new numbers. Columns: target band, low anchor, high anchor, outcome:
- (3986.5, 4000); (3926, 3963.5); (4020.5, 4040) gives -3.0 Ang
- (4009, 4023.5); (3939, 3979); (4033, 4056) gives -1.9 Ang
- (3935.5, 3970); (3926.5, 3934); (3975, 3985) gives -2.2 Ang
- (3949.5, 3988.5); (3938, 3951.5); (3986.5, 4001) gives 7.8 Ang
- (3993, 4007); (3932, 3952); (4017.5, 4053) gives -3.5 Ang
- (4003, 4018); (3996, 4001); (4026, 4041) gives 1.3 Ang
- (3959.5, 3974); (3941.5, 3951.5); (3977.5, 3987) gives 8.1 Ang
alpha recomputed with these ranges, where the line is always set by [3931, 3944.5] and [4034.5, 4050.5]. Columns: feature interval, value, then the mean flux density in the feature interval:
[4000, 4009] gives -3.12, 24.3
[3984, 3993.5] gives -4.79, 23.8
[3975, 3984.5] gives -3.46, 19.8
